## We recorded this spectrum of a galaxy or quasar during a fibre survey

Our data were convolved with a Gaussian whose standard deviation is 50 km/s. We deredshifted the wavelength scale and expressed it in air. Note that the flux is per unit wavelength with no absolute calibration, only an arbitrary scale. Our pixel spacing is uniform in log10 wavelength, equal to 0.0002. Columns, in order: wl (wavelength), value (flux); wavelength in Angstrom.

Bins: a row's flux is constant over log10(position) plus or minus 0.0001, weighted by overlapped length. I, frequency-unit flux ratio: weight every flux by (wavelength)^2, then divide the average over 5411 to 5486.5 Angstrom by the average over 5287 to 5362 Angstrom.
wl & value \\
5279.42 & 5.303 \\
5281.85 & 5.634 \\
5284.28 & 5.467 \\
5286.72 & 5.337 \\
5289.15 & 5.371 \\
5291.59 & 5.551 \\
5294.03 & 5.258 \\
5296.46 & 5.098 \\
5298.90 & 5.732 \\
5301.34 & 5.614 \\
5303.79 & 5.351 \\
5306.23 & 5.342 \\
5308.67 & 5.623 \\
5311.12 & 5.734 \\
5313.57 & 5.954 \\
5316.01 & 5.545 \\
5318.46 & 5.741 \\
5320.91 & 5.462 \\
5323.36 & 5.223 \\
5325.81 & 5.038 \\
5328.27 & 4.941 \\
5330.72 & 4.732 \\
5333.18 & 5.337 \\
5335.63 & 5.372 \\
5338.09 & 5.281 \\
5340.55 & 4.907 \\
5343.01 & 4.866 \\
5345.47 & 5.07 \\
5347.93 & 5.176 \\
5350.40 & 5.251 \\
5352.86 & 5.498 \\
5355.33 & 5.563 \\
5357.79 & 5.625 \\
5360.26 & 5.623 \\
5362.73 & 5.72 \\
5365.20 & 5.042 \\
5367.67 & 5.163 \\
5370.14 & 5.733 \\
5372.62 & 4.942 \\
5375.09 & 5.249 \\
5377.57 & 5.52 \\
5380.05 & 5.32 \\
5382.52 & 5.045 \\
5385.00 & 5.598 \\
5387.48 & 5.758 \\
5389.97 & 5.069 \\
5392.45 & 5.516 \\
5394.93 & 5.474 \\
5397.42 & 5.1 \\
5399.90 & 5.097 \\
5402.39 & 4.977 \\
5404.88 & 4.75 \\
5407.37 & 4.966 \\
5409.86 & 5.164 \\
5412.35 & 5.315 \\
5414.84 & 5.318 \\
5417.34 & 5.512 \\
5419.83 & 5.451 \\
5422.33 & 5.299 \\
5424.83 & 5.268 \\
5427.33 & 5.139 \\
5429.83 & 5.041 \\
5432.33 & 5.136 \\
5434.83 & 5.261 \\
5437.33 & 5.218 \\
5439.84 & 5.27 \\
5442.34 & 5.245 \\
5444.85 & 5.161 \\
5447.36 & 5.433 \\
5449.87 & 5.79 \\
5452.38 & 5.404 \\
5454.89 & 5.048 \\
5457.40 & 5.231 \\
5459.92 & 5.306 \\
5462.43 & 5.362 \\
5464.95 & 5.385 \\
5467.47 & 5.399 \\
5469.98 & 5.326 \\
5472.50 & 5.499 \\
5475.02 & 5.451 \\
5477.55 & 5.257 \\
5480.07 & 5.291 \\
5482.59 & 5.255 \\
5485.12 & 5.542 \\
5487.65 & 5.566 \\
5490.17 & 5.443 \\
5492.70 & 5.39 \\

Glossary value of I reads 1.0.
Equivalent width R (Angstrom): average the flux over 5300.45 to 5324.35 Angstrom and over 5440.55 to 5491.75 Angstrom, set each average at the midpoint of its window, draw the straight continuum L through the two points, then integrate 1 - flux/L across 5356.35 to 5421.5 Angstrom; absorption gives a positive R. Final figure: 1.9 Angstrom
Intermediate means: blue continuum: 5.56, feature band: 5.31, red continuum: 5.37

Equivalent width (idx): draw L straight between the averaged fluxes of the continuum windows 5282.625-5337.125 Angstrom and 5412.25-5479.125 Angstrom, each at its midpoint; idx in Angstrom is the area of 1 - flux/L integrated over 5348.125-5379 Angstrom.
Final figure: -0.2 Angstrom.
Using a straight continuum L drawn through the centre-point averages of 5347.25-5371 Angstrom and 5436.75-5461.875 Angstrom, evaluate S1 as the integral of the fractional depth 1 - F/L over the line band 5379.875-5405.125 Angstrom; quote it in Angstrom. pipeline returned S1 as 0.6 Angstrom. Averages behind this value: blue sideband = 5.44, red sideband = 5.31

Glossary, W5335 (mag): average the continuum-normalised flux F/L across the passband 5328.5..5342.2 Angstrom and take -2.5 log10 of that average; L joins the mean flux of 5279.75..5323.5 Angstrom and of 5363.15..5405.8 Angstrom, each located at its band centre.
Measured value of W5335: 0.06 mag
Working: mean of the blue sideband 5.51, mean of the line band 5.11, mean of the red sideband 5.27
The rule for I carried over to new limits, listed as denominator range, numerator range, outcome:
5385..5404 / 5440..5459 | 1.03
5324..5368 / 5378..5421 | 1.03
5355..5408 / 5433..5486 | 1.03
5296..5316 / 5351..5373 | 1.00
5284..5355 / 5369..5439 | 1.02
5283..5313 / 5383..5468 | 1.01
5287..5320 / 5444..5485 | 1.03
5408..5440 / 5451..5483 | 1.03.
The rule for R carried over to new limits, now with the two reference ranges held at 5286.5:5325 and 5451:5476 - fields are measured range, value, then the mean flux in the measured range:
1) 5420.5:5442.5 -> 0.7 Angstrom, 5.21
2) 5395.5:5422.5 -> 1.1 Angstrom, 5.18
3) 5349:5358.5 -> 0.0 Angstrom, 5.47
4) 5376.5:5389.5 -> 0.0 Angstrom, 5.42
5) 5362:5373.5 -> 0.3 Angstrom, 5.31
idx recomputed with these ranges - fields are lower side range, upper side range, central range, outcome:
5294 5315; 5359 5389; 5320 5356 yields 1.9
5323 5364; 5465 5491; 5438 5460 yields 0.2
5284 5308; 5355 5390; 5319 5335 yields 0.7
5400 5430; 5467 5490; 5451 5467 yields 0.1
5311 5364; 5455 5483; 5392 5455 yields 1.1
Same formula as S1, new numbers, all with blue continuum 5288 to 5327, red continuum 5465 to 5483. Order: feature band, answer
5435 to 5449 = 0.3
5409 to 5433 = 0.6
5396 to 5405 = 0.7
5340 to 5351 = 0.8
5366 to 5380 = 0.3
